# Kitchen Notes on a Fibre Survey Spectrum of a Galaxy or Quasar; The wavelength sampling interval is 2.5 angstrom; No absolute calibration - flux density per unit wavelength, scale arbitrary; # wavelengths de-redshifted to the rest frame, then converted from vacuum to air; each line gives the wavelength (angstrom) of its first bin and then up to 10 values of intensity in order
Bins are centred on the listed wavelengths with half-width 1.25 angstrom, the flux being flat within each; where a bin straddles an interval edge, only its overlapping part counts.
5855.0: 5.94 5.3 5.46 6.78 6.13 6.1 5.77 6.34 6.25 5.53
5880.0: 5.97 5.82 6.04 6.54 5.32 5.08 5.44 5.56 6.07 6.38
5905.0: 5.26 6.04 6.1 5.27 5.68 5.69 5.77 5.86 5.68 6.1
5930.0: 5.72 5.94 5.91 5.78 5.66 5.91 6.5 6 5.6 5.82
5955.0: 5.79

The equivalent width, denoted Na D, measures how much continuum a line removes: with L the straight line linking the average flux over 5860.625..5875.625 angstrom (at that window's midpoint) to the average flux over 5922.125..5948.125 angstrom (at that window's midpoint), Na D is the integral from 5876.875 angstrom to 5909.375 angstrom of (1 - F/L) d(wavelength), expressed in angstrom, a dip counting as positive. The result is 1.6 angstrom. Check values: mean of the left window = 6.2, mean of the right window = 5.91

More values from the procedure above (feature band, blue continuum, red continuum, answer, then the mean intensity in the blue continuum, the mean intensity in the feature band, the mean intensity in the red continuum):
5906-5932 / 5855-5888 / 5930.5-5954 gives 0.59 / 5.99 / 5.79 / 5.9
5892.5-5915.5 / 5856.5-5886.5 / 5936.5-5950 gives 0.90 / 5.97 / 5.72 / 5.94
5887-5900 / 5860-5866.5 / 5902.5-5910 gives 0.84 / 6.25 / 5.58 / 5.85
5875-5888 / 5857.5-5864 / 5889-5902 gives -0.59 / 5.96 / 5.97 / 5.55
